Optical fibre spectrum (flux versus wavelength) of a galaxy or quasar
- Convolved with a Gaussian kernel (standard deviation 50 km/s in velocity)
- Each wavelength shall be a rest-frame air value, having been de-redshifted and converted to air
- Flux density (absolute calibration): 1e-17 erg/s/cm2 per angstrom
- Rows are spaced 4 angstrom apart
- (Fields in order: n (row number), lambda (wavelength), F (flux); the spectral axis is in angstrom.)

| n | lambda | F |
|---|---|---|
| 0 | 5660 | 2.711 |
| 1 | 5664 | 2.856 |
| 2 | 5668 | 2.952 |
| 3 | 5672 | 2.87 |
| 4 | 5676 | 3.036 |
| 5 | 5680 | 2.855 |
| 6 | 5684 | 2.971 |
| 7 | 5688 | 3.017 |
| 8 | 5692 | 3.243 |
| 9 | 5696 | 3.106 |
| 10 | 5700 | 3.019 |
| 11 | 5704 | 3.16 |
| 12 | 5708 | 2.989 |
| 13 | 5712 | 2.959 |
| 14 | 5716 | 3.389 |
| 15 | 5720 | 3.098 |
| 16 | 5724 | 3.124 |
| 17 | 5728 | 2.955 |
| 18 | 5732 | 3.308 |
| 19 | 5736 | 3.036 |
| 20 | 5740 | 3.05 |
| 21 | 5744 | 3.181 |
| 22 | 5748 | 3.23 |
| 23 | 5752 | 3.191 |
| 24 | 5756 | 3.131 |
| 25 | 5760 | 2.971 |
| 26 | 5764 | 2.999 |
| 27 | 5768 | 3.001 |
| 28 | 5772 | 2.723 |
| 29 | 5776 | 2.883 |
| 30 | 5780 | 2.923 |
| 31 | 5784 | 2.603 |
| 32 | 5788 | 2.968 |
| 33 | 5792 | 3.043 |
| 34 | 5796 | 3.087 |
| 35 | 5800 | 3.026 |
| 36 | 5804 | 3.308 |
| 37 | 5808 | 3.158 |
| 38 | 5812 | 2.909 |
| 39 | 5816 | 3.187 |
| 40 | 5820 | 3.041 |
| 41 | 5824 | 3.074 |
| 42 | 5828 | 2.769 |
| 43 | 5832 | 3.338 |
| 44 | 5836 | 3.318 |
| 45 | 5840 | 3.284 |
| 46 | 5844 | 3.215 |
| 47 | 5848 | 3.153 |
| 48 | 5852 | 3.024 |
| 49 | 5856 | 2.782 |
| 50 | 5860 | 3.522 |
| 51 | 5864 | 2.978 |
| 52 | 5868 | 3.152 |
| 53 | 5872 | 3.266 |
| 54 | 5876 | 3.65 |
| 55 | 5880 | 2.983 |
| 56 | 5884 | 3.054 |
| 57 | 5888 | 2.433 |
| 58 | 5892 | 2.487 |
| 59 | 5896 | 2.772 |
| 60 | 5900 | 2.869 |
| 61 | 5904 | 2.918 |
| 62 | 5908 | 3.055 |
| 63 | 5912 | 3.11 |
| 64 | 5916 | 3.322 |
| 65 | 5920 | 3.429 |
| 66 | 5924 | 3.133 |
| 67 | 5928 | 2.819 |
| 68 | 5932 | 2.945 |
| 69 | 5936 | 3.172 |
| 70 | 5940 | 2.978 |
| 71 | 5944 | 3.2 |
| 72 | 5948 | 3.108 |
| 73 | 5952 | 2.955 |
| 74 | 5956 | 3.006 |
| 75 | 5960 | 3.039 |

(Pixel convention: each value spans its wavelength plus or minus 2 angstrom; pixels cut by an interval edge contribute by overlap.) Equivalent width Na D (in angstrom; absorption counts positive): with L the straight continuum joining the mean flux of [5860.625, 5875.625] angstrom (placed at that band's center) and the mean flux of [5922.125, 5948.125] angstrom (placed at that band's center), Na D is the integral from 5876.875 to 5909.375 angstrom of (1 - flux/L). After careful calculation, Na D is 3.2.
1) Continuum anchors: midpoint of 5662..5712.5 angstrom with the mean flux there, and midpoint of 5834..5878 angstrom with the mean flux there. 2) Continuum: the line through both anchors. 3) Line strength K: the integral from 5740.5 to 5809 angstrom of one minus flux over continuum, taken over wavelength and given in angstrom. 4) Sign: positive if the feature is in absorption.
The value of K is 1.94 angstrom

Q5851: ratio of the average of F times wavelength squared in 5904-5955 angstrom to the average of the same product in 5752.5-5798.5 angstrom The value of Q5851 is 1.1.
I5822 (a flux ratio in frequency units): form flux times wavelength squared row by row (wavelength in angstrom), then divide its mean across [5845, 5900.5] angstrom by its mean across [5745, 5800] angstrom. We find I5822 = 1.05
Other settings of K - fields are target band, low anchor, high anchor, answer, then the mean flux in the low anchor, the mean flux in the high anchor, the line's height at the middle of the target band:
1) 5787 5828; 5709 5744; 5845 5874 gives 0.73 angstrom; 3.12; 3.13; 3.12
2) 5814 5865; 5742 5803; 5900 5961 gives -1.69 angstrom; 3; 3.07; 3.03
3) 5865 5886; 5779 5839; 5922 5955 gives -1.12 angstrom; 3.06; 3.04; 3.05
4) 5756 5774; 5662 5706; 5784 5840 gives 0.64 angstrom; 3.01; 3.08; 3.06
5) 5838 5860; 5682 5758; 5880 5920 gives -1.14 angstrom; 3.11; 2.92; 2.98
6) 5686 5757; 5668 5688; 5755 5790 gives -4.75 angstrom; 2.94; 2.91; 2.93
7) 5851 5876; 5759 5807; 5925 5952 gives -1.38 angstrom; 2.97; 3.03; 3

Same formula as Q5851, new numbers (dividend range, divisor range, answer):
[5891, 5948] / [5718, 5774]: 1.05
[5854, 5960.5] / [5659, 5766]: 1.06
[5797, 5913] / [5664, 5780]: 1.05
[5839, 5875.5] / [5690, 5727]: 1.07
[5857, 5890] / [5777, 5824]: 1.06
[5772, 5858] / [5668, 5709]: 1.05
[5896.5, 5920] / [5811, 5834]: 1.03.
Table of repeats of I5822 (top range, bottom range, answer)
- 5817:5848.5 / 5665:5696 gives 1.11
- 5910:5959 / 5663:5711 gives 1.12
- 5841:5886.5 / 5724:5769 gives 1.06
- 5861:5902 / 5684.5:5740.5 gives 1.02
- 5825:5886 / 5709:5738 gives 1.06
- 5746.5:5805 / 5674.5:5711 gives 1.01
